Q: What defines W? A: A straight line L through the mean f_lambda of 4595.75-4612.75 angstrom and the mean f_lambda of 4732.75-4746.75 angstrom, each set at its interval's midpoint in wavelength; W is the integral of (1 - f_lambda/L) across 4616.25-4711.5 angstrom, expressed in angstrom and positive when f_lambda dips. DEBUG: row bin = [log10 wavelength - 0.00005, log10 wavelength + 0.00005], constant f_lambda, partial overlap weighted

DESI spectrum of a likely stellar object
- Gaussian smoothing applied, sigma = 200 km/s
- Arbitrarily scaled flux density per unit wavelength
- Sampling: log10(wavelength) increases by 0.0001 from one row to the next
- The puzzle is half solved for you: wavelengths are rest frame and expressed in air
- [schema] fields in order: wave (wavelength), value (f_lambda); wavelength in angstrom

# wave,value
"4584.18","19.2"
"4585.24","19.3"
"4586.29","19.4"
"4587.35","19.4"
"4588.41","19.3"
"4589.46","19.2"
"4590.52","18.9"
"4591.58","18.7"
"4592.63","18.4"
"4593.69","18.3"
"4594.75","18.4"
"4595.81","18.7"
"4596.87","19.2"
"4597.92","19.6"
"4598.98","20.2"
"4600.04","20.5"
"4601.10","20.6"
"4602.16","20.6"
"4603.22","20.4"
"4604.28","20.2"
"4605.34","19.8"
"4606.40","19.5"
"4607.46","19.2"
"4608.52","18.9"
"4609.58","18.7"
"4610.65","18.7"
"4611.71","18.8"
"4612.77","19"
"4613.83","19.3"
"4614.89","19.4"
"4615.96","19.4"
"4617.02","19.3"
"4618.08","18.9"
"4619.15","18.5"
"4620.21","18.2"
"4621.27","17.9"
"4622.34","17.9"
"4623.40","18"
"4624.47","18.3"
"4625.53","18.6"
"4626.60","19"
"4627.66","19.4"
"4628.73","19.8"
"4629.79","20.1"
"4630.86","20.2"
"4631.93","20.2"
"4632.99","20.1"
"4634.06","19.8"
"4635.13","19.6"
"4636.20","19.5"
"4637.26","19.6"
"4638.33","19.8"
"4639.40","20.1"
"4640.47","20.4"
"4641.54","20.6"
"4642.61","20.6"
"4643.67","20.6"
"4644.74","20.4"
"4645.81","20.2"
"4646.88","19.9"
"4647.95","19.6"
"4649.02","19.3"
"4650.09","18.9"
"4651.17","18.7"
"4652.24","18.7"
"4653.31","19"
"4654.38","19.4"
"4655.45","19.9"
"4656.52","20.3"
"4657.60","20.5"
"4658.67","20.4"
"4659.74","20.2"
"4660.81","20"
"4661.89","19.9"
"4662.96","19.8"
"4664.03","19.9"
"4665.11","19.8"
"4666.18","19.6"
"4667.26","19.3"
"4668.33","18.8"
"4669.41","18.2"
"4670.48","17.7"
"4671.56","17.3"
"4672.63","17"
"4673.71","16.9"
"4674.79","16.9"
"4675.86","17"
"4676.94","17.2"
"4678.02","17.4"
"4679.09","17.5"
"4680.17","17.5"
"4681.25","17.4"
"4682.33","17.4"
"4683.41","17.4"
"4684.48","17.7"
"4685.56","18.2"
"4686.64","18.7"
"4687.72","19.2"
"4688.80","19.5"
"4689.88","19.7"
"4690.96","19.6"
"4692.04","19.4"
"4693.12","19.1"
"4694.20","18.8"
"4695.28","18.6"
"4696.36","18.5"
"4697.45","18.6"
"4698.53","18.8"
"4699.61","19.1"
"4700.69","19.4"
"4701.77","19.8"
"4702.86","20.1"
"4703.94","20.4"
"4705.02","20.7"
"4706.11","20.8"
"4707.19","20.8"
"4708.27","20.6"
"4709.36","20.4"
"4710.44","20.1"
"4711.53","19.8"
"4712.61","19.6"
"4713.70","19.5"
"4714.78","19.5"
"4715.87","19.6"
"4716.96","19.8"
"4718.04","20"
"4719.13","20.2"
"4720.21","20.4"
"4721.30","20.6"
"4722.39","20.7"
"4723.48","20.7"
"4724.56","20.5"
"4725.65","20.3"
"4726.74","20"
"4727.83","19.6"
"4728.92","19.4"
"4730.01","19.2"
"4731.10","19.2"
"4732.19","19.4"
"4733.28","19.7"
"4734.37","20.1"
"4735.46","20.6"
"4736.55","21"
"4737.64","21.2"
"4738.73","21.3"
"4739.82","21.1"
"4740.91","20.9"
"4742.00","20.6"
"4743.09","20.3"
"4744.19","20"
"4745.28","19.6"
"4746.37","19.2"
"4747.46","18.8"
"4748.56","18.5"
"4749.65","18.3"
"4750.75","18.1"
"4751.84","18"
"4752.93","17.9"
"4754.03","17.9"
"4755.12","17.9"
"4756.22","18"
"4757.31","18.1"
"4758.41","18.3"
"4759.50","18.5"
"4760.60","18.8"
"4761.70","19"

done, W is 3.8 angstrom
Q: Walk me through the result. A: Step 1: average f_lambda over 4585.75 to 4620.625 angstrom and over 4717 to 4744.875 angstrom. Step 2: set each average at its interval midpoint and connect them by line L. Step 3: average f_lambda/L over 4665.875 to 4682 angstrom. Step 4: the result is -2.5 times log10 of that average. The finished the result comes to 0.12 mag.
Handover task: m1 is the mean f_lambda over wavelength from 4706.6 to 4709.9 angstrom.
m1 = 20.6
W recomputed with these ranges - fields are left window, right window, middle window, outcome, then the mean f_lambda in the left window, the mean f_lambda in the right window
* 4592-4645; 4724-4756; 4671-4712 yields 1.6 angstrom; 19.4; 19.6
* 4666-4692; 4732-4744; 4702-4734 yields -0.6 angstrom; 18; 20.6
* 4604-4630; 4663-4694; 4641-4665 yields -1.7 angstrom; 19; 18.3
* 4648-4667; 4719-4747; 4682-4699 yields 1.0 angstrom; 19.7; 20.2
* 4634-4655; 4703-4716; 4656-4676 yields 0.9 angstrom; 19.7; 20.2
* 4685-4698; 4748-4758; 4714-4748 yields -3.2 angstrom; 19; 18.1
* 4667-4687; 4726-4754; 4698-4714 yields -1.2 angstrom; 17.6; 19.6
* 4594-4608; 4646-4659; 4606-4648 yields 0.5 angstrom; 19.7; 19.5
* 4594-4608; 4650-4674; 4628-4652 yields -0.6 angstrom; 19.7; 19.2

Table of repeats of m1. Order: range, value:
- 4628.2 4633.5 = 20.1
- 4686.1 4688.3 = 18.9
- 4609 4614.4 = 18.9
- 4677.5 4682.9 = 17.4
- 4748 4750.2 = 18.3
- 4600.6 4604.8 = 20.4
